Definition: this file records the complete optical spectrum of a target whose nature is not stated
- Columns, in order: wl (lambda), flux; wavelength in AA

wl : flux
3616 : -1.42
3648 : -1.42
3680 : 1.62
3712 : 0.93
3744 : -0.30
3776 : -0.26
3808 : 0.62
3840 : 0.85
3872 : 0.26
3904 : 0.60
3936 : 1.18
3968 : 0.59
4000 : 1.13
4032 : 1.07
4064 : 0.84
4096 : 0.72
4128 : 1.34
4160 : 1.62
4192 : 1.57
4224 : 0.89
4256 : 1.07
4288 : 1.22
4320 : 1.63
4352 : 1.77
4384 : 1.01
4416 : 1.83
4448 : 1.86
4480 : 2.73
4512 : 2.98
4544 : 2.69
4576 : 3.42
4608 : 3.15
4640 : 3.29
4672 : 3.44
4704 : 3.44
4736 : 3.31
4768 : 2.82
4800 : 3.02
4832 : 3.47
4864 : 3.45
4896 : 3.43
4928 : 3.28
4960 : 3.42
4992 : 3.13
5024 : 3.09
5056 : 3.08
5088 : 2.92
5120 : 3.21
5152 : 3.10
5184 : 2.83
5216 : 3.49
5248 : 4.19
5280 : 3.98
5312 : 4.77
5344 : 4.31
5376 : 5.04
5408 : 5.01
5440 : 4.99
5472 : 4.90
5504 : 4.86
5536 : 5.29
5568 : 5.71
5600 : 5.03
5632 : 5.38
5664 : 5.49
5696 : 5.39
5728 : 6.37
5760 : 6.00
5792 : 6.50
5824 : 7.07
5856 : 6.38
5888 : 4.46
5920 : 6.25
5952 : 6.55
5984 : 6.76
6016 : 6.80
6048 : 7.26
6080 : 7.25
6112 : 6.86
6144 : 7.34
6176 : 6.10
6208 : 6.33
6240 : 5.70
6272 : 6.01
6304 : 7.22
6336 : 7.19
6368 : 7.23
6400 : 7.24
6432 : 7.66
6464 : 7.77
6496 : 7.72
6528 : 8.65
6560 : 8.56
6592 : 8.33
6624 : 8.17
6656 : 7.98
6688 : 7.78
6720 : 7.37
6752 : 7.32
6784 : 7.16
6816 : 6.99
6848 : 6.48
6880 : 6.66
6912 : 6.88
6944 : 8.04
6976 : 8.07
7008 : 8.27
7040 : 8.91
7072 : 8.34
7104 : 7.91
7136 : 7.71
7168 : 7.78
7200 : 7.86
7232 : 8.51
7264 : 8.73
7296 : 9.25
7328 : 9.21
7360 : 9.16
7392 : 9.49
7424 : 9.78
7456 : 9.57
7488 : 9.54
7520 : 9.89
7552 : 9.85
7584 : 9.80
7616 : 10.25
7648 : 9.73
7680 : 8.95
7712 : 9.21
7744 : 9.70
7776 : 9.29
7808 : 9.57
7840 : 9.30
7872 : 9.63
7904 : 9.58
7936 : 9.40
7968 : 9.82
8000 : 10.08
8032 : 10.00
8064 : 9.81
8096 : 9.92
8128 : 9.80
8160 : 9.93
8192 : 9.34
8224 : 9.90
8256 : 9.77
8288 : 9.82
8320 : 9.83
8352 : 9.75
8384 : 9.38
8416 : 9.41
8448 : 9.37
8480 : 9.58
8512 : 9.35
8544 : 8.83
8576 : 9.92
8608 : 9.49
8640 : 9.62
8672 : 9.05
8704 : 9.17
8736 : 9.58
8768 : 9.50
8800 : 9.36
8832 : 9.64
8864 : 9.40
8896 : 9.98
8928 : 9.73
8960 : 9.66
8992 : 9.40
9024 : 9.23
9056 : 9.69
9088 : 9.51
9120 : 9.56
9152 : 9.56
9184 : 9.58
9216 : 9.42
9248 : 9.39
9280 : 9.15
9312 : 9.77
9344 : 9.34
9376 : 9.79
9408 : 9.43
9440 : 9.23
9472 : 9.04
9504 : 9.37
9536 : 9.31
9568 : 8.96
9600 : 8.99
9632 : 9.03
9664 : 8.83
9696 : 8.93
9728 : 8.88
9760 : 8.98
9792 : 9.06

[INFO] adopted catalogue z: 0.000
